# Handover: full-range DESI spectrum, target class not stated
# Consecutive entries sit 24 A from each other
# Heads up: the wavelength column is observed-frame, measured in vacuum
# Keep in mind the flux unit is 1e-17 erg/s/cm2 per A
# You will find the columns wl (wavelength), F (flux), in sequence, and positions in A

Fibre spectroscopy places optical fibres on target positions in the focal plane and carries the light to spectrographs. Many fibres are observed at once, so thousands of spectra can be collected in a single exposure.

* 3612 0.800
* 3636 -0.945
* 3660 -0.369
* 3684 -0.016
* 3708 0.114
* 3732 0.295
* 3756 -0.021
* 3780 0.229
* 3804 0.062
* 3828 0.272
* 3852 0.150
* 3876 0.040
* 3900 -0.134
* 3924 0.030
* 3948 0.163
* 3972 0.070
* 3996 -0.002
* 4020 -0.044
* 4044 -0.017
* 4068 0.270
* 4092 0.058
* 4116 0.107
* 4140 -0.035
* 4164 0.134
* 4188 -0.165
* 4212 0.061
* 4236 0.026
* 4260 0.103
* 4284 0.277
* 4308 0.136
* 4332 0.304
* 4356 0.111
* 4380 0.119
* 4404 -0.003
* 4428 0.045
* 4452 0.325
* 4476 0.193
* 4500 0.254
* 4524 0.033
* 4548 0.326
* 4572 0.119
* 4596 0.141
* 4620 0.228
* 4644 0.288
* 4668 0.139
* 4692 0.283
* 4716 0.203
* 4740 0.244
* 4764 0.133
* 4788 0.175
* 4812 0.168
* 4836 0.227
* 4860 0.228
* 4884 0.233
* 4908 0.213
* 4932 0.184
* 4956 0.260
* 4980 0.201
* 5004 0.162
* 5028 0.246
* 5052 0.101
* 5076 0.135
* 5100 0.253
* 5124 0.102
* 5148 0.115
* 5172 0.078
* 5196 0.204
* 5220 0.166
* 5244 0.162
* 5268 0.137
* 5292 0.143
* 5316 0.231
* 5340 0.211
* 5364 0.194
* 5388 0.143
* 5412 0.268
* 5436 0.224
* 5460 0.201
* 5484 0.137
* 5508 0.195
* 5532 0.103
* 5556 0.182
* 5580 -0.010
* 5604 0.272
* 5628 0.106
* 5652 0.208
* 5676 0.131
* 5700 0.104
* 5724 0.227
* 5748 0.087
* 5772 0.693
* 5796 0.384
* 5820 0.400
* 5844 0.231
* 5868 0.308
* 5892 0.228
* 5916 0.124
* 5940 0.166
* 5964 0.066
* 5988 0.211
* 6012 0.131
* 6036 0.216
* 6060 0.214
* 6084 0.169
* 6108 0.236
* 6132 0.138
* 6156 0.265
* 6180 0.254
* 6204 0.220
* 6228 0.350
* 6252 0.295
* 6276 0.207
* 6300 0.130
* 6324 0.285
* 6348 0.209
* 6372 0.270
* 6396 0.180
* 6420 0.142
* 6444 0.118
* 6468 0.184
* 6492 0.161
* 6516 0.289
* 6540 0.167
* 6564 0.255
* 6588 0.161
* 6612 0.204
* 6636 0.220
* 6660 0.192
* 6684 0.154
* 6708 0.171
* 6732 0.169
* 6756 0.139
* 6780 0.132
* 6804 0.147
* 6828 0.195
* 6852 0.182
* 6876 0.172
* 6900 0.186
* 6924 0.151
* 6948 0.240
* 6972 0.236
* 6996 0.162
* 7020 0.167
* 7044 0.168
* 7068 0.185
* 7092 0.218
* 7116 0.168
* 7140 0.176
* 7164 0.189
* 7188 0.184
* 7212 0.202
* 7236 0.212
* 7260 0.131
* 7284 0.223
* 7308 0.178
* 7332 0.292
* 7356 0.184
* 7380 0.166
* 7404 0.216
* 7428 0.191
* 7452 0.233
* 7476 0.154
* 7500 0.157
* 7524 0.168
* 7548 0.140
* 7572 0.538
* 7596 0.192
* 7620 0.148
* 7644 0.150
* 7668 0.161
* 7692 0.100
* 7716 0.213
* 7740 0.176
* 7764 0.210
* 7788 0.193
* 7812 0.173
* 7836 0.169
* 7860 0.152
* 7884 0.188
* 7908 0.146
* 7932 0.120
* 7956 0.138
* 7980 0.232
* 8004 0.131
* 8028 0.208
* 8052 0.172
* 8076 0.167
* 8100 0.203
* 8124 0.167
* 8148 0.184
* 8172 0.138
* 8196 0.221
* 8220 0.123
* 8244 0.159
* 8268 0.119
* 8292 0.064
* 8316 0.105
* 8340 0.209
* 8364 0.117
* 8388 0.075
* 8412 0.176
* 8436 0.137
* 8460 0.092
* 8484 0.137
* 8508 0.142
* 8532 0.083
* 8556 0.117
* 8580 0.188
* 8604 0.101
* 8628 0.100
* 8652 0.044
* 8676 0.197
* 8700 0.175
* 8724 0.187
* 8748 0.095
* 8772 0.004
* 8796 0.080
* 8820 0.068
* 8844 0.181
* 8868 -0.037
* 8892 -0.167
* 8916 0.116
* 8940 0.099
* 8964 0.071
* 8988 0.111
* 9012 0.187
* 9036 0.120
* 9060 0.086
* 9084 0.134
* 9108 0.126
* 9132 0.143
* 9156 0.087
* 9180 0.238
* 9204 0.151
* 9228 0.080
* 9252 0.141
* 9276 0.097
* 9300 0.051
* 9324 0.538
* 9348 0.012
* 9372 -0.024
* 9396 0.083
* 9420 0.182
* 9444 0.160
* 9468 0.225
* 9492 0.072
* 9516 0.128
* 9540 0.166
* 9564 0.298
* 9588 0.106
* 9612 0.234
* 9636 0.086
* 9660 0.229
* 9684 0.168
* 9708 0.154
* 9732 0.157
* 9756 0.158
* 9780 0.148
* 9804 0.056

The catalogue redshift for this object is 0.15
